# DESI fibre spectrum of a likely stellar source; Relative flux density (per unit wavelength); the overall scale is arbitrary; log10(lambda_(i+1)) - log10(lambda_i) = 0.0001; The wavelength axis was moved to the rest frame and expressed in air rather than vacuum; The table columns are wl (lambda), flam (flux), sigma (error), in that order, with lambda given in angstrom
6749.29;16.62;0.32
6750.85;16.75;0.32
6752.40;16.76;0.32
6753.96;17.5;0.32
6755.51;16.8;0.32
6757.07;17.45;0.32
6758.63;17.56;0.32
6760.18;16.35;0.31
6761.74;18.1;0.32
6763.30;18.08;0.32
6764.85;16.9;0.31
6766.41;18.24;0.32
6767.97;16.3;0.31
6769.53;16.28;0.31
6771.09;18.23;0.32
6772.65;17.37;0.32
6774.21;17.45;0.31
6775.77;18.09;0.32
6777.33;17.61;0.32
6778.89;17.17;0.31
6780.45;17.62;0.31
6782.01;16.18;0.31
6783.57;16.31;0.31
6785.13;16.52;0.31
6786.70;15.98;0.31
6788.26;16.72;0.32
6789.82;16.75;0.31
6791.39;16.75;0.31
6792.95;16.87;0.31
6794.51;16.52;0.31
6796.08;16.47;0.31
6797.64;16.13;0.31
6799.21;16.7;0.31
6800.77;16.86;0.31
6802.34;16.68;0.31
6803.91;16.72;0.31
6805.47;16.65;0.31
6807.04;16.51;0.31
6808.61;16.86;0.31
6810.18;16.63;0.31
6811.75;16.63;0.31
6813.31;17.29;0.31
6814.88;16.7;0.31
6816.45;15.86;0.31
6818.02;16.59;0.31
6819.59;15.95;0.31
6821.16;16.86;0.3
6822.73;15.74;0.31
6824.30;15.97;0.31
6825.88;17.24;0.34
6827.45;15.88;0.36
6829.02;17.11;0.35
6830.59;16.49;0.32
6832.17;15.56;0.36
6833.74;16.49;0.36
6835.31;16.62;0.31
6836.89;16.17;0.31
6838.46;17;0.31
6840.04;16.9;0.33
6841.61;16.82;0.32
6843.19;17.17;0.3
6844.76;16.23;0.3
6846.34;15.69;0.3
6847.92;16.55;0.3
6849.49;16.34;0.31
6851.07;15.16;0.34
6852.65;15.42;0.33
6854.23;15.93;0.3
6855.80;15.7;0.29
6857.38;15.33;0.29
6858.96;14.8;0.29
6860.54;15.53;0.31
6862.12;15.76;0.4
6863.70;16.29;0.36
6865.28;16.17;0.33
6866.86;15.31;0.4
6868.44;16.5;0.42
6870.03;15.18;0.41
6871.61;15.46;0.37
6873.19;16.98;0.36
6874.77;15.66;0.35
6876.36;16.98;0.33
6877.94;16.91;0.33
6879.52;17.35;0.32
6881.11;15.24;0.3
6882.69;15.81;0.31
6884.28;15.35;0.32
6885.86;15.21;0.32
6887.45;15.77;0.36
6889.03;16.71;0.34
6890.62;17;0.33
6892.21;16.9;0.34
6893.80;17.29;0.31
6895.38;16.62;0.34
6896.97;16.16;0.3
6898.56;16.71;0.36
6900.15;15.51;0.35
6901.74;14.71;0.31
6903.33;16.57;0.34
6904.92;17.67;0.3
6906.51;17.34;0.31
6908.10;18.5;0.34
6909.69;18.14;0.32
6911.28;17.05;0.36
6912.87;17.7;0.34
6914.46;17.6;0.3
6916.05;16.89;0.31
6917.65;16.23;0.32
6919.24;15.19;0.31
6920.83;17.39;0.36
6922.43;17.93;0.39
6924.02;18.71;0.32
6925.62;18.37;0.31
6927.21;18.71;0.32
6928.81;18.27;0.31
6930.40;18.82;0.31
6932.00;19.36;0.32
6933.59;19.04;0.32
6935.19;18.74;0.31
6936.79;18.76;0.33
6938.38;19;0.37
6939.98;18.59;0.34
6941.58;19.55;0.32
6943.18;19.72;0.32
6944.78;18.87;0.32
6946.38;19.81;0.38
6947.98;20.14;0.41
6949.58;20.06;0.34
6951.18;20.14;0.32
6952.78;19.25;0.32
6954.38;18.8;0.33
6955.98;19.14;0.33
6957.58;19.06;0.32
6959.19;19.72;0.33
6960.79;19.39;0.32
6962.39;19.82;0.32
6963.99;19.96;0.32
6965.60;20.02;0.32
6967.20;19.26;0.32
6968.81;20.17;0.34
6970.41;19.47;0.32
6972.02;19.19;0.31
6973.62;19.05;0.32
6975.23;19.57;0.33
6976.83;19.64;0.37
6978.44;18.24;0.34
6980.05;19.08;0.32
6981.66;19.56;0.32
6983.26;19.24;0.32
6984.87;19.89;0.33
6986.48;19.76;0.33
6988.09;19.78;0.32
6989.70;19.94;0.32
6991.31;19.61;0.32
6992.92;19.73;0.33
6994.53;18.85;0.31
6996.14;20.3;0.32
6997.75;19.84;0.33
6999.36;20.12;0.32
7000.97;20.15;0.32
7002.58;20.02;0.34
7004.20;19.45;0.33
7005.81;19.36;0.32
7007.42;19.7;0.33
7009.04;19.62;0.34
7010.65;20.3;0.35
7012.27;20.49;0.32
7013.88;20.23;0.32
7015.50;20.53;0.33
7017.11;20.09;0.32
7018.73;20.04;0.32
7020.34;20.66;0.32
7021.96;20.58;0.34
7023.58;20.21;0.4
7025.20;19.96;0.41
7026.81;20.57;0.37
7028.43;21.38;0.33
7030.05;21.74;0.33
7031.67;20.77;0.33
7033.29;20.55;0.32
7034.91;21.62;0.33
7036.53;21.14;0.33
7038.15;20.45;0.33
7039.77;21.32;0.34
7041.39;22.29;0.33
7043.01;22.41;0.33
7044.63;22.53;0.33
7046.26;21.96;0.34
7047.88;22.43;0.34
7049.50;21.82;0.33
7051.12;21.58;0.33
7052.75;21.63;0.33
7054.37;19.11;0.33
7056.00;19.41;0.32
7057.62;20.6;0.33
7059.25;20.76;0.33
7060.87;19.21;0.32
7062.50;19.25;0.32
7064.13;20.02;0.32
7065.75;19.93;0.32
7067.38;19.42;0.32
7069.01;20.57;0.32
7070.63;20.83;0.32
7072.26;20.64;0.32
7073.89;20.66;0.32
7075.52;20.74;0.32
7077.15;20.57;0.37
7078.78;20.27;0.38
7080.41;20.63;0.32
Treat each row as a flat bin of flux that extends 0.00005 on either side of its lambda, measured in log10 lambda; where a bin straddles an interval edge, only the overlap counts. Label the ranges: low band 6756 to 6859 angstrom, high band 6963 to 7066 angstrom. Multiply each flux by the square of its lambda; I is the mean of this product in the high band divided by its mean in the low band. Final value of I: 1.3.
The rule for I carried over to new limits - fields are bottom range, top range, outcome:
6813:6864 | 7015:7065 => 1.36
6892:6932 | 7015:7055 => 1.27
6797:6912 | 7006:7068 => 1.33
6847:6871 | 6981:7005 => 1.31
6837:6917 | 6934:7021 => 1.24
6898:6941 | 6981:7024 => 1.15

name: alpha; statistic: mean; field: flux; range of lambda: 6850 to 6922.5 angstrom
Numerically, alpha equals 16.3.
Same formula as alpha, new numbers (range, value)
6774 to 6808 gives 16.8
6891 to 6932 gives 17.3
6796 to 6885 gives 16.3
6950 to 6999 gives 19.5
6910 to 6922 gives 16.9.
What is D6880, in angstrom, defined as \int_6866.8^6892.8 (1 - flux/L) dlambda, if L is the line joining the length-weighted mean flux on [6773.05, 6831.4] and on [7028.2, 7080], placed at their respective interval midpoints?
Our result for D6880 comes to 2.6 angstrom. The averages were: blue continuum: 16.7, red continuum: 20.9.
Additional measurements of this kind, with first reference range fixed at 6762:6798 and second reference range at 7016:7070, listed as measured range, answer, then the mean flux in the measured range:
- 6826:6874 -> 5.09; 16.1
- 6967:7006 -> 0.78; 19.6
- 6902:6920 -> 1.70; 17.1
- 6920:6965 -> 0.55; 19.1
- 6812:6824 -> 0.78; 16.4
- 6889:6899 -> 1.00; 16.8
